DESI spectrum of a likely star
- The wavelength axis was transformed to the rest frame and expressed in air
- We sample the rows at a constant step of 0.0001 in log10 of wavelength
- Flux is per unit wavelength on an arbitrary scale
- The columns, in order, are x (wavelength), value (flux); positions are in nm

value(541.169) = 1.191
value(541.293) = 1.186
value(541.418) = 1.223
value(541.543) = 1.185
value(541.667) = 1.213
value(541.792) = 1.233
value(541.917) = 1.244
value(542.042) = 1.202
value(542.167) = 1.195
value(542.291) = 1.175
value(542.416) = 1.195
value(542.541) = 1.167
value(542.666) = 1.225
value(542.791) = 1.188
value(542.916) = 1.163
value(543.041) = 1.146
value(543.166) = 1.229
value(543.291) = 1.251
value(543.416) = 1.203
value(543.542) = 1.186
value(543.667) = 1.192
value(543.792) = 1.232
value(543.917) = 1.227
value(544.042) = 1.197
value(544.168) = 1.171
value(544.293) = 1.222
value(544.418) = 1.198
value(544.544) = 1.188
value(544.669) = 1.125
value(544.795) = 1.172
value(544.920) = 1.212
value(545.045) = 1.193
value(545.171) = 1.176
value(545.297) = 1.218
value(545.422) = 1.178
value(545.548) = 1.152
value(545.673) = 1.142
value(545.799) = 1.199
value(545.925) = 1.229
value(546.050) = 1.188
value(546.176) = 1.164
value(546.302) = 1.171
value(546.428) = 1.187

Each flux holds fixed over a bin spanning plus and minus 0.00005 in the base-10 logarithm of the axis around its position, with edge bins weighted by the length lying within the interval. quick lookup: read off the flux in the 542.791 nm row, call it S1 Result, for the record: 1.188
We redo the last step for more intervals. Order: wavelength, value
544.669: 1.125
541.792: 1.233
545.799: 1.199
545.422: 1.178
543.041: 1.146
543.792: 1.232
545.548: 1.152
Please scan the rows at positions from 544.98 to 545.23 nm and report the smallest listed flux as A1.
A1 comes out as 1.176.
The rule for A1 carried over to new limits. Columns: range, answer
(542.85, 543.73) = 1.146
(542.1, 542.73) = 1.167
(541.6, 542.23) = 1.195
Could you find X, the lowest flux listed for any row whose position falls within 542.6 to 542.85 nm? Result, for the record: 1.188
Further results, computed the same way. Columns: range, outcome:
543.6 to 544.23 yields 1.171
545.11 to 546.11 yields 1.142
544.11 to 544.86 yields 1.125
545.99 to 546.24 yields 1.164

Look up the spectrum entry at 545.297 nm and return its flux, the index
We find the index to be 1.218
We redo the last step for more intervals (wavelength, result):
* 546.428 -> 1.187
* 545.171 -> 1.176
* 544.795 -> 1.172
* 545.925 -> 1.229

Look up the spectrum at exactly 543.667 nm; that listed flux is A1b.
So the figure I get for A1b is 1.192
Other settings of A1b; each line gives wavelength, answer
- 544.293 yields 1.222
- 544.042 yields 1.197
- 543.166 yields 1.229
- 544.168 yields 1.171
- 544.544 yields 1.188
